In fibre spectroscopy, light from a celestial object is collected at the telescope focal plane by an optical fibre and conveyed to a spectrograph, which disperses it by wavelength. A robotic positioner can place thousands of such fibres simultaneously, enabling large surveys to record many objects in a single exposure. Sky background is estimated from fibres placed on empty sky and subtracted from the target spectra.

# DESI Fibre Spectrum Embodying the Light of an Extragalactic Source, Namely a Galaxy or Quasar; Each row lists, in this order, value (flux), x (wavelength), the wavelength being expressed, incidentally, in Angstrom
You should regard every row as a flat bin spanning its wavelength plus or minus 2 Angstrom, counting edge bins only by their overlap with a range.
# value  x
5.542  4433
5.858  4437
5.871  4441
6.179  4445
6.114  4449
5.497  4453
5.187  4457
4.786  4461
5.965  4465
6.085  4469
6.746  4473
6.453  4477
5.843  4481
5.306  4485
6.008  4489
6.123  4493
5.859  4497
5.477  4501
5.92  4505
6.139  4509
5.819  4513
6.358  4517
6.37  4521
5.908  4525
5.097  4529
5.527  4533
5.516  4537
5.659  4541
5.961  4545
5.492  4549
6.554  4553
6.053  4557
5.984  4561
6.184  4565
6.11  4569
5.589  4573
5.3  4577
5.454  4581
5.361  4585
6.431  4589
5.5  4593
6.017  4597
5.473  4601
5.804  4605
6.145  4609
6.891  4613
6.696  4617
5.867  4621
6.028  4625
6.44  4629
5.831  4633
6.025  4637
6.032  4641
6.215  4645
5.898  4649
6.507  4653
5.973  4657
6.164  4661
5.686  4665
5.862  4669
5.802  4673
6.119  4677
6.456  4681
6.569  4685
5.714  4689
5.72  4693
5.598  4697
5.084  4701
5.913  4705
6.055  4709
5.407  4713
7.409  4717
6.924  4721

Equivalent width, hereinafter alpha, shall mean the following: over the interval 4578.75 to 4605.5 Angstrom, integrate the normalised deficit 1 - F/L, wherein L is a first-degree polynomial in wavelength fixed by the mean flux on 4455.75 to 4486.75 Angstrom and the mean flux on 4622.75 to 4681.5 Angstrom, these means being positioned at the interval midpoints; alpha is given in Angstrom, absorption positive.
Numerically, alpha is 1.2 Angstrom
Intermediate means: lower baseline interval 5.82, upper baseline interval 6.06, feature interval 5.71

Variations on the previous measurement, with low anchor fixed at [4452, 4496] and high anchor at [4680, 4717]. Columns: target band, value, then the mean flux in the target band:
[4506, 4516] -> -0.3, 6.01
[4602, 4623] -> -1.3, 6.24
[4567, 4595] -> 0.9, 5.68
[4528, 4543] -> 1.0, 5.47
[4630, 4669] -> -1.0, 6.04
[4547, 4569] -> -0.8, 6.06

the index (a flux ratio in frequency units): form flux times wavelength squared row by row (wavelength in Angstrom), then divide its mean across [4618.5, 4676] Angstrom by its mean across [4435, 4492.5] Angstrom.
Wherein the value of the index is 1.12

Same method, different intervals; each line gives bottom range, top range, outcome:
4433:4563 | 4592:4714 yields 1.09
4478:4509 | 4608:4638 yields 1.13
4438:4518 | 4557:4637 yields 1.07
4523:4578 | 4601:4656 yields 1.10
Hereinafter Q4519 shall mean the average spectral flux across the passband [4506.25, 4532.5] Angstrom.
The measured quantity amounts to 5.92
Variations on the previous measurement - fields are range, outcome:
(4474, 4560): 5.89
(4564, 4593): 5.74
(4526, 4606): 5.75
